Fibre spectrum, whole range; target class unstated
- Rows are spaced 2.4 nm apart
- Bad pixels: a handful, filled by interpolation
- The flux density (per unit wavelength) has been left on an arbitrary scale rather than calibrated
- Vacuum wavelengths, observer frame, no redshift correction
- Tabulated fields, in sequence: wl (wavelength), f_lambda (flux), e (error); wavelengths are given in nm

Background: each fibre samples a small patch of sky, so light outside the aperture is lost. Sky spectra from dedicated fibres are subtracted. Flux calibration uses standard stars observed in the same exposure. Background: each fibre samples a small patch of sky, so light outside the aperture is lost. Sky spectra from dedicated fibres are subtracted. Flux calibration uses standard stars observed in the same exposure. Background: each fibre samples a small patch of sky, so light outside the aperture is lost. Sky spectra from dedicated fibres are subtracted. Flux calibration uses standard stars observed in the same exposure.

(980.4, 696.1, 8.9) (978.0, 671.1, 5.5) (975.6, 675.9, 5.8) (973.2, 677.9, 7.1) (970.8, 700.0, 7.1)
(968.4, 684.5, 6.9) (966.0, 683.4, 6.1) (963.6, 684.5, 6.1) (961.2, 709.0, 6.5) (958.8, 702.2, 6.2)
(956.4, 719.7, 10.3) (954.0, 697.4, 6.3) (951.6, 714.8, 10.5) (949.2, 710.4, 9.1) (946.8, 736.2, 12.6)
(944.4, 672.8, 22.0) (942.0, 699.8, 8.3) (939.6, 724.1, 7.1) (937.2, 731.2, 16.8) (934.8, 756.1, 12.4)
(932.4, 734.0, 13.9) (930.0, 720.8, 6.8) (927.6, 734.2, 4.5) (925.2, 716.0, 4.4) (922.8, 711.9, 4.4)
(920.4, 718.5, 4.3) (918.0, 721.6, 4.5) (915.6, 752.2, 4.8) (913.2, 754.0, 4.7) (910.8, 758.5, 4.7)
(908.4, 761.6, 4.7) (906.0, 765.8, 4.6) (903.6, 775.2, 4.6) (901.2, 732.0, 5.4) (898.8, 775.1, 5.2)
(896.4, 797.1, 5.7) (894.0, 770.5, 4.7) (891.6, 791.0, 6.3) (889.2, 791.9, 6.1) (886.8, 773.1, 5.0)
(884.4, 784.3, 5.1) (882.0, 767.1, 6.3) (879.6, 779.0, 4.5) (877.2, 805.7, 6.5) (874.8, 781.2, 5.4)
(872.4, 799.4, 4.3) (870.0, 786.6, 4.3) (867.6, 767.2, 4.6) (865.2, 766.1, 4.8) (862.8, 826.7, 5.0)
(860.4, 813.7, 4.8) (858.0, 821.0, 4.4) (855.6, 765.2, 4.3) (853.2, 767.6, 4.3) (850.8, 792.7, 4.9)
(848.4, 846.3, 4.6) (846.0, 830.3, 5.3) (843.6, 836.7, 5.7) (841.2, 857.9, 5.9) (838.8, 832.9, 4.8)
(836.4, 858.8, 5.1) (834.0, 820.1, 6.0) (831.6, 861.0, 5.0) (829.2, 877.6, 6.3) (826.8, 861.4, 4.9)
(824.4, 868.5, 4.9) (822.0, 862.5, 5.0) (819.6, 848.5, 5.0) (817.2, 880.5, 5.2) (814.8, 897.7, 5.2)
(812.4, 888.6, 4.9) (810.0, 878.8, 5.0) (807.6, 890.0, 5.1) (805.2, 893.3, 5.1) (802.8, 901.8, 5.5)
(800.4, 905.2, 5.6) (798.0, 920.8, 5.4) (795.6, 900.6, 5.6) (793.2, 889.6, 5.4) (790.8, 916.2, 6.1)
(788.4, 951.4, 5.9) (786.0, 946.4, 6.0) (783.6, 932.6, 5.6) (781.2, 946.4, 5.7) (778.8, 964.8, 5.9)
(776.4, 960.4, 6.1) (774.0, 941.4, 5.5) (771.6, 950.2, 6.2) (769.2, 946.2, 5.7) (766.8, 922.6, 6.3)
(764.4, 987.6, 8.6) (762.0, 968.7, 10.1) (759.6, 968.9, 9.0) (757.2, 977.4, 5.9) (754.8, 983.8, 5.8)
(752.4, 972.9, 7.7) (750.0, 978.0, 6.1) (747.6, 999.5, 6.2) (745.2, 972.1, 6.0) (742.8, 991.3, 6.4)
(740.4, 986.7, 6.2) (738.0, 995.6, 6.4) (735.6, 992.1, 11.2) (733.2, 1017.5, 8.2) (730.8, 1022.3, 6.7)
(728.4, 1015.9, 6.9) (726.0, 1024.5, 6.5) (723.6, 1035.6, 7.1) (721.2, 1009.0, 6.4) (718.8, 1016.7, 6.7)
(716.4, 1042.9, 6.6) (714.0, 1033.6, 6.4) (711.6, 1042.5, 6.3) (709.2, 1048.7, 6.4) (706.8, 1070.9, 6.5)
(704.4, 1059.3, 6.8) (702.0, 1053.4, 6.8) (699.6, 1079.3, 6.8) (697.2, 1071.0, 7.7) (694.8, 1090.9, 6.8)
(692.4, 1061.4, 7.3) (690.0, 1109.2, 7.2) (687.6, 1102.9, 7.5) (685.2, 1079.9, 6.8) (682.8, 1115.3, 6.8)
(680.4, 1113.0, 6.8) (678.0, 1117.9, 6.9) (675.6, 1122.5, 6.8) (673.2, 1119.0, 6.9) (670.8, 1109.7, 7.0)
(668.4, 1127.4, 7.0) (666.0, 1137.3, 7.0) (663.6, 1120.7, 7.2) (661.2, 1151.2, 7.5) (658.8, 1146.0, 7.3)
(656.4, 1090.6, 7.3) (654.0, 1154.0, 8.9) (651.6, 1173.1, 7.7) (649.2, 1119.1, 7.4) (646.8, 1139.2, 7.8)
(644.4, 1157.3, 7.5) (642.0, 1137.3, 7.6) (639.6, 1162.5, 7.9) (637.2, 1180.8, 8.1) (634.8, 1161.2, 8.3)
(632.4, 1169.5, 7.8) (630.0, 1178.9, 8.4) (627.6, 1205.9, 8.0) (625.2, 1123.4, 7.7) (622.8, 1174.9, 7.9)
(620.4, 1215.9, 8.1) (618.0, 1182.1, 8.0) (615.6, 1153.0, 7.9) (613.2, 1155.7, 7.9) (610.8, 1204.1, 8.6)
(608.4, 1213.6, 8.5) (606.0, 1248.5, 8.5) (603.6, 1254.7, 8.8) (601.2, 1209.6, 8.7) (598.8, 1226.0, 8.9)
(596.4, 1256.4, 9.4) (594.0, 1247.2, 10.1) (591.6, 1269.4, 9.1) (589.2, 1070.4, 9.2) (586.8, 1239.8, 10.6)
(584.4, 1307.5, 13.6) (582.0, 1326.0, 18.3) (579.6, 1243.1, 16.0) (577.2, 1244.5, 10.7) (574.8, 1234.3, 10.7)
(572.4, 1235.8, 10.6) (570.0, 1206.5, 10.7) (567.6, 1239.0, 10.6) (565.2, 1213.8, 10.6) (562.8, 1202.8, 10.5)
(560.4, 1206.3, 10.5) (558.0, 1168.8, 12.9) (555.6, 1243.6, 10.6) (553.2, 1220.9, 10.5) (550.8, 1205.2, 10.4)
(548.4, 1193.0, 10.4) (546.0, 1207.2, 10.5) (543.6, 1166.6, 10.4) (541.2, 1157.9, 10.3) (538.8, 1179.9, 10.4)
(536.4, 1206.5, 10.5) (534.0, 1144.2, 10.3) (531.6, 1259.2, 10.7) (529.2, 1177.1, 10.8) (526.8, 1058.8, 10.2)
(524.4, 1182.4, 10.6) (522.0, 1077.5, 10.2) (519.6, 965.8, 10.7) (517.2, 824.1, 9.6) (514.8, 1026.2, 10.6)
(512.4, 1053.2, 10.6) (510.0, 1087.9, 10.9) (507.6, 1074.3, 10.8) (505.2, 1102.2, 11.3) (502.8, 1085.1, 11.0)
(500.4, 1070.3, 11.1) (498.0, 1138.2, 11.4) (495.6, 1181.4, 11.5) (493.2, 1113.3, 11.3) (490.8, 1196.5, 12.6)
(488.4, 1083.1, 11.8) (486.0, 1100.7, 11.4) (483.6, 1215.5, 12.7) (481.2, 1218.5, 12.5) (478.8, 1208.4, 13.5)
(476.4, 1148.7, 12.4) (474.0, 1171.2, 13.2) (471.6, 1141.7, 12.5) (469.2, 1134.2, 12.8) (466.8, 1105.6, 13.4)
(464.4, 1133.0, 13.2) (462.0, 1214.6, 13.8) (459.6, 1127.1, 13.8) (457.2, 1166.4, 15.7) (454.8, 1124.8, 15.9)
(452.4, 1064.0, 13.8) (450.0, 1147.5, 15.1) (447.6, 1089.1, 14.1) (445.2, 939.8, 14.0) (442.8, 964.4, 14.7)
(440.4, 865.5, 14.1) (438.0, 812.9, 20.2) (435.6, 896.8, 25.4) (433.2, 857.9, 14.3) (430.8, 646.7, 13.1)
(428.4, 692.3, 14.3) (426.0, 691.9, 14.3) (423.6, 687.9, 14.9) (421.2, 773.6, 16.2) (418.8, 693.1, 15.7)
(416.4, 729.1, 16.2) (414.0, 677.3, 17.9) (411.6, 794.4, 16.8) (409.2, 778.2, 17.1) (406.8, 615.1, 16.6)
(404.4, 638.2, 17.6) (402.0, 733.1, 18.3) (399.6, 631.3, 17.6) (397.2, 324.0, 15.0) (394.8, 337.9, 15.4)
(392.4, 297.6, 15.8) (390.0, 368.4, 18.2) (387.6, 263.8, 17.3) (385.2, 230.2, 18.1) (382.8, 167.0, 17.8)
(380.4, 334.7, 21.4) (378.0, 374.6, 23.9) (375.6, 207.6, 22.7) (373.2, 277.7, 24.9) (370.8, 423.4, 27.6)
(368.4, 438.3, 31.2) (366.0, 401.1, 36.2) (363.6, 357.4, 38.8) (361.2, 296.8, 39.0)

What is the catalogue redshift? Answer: 0.00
